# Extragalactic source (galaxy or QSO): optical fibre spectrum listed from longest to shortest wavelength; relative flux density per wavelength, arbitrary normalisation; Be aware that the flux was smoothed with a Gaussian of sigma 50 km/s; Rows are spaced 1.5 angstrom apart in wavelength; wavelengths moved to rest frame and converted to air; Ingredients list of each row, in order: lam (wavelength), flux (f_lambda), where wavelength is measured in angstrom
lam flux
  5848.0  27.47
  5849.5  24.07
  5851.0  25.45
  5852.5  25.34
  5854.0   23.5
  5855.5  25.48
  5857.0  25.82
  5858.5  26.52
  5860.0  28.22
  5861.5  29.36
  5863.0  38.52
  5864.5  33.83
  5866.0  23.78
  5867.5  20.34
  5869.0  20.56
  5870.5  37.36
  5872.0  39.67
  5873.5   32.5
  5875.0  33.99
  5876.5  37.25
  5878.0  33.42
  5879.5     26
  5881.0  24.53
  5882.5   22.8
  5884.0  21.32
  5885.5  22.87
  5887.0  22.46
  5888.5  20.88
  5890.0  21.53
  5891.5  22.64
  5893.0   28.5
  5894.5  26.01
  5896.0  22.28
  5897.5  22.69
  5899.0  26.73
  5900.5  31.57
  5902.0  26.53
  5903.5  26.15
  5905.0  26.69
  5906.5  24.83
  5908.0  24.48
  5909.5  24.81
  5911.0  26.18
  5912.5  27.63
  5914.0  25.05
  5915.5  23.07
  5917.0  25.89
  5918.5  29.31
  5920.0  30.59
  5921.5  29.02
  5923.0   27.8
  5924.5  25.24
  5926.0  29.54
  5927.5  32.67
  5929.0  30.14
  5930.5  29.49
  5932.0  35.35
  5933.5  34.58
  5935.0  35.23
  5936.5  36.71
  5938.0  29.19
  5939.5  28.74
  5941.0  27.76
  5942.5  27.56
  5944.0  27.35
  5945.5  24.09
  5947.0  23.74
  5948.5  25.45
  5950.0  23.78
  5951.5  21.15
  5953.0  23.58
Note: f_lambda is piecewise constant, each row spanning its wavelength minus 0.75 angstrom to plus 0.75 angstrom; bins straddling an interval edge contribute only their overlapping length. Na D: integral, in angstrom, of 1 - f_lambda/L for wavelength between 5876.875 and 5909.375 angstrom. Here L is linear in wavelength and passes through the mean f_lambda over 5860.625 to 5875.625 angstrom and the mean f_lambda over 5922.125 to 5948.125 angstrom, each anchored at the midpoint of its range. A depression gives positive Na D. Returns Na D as 5.7 angstrom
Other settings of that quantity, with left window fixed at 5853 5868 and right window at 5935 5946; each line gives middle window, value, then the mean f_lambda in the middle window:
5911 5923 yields 0.7 angstrom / 27.2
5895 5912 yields 1.7 angstrom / 25.8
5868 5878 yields -1.9 angstrom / 33.2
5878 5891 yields 2.2 angstrom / 23.4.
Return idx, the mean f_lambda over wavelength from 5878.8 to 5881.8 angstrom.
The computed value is 25.2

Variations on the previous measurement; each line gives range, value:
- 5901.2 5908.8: 25.8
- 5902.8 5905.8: 26.4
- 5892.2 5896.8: 25.5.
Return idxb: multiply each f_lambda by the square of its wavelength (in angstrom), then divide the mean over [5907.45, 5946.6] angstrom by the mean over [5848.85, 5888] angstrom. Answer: 1.05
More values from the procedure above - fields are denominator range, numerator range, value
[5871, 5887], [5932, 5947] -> 1.05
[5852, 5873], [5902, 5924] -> 0.95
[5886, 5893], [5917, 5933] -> 1.33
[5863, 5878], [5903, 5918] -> 0.82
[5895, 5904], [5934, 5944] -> 1.20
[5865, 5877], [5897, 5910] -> 0.86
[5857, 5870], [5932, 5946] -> 1.13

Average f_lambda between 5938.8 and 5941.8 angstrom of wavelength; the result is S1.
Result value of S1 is 28.2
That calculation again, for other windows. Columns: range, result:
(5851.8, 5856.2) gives 24.8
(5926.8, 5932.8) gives 31.9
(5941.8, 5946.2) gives 26.3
